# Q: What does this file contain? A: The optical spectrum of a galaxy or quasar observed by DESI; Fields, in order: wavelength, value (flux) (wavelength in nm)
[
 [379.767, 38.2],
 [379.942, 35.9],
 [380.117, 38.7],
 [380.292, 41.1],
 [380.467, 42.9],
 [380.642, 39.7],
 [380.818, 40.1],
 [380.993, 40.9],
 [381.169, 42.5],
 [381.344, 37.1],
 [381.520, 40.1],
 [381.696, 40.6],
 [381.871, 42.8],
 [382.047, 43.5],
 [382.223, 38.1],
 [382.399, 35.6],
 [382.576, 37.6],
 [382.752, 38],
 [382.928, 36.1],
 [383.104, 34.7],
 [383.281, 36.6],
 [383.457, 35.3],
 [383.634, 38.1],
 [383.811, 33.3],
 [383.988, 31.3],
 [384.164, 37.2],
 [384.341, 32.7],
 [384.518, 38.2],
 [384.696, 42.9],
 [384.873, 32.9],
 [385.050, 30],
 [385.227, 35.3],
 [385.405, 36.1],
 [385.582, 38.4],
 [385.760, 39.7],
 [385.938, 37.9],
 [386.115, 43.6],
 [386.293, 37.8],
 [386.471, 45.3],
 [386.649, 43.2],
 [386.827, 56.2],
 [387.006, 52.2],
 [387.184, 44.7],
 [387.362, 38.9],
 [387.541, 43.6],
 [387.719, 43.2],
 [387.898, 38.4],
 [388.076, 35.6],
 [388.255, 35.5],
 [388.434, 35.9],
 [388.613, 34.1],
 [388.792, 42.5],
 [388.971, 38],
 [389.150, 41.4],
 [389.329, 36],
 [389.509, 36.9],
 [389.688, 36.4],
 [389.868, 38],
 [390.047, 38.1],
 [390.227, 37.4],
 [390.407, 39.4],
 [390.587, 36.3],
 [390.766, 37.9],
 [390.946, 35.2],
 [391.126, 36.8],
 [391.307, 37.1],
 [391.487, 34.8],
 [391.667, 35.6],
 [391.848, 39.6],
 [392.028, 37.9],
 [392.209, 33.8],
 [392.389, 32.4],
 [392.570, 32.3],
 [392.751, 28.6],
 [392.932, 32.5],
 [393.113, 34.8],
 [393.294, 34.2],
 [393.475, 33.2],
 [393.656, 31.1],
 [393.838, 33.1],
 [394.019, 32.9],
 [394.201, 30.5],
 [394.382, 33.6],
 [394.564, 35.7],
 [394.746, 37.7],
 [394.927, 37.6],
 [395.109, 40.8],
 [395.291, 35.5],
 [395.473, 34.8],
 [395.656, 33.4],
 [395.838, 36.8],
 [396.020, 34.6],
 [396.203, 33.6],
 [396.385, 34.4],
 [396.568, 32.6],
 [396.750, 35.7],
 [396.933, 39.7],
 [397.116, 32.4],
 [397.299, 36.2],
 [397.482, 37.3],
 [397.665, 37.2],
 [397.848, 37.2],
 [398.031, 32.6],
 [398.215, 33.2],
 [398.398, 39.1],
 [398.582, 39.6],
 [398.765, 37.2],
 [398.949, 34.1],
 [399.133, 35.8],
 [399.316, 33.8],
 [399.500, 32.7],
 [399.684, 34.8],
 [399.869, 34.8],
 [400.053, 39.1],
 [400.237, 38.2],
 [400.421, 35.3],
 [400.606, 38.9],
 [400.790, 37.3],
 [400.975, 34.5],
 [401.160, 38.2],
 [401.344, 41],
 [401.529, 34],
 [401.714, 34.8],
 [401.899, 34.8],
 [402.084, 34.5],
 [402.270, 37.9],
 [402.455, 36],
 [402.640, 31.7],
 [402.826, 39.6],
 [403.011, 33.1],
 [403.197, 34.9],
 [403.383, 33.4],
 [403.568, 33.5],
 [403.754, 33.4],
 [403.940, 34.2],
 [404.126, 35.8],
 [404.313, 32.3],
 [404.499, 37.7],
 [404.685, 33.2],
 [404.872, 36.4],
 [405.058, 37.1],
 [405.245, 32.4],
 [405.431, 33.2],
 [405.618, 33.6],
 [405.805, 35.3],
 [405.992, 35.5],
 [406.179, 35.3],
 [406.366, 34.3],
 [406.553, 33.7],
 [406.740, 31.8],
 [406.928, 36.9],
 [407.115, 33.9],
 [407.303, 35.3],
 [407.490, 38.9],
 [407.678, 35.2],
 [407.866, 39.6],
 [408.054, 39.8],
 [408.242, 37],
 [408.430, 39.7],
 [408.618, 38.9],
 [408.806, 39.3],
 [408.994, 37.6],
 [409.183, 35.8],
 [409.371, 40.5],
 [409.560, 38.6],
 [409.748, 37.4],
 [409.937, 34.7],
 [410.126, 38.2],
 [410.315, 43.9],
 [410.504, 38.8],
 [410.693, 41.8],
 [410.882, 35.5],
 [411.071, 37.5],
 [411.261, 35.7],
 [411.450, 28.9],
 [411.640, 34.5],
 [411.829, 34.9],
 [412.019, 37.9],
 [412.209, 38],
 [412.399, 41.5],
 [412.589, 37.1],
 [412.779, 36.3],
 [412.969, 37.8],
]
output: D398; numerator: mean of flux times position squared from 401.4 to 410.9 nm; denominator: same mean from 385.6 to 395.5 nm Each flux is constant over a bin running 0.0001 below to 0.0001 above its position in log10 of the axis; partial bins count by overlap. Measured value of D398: 1.04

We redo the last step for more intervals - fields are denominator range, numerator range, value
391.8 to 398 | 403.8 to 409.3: 1.09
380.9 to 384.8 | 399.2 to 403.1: 1.04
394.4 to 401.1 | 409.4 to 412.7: 1.11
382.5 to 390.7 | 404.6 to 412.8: 1.06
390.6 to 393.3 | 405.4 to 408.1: 1.09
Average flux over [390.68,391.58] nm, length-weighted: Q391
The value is 36.3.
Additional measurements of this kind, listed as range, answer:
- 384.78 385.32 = 32.9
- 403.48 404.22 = 34.2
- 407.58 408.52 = 38.2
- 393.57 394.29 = 31.9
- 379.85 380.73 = 39.7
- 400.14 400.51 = 36.9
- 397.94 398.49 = 34.9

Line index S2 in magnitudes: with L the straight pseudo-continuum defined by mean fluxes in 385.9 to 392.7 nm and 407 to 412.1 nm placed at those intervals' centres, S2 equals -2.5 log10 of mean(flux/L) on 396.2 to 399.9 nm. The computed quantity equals 0.08 mag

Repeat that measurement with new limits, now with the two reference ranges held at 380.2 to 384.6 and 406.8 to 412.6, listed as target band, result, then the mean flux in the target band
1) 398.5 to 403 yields 0.05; 36.1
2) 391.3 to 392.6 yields 0.07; 35.5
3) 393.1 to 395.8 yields 0.10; 34.6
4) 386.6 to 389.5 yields -0.08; 41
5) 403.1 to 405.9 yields 0.10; 34.4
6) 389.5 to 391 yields 0.02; 37.4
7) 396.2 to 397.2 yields 0.09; 34.9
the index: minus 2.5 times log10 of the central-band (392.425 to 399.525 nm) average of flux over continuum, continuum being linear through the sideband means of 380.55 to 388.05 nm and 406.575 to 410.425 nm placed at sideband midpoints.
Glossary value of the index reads 0.11 mag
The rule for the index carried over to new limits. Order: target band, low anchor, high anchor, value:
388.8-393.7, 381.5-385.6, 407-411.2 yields 0.04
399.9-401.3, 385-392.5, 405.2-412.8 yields 0.01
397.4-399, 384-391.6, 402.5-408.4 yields 0.01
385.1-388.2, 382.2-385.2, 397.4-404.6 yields -0.16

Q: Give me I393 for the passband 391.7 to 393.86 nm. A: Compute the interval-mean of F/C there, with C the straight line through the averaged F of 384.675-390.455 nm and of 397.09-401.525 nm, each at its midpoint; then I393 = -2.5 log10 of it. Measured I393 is 0.13 mag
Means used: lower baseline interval 39.5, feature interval 33.7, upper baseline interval 36.3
